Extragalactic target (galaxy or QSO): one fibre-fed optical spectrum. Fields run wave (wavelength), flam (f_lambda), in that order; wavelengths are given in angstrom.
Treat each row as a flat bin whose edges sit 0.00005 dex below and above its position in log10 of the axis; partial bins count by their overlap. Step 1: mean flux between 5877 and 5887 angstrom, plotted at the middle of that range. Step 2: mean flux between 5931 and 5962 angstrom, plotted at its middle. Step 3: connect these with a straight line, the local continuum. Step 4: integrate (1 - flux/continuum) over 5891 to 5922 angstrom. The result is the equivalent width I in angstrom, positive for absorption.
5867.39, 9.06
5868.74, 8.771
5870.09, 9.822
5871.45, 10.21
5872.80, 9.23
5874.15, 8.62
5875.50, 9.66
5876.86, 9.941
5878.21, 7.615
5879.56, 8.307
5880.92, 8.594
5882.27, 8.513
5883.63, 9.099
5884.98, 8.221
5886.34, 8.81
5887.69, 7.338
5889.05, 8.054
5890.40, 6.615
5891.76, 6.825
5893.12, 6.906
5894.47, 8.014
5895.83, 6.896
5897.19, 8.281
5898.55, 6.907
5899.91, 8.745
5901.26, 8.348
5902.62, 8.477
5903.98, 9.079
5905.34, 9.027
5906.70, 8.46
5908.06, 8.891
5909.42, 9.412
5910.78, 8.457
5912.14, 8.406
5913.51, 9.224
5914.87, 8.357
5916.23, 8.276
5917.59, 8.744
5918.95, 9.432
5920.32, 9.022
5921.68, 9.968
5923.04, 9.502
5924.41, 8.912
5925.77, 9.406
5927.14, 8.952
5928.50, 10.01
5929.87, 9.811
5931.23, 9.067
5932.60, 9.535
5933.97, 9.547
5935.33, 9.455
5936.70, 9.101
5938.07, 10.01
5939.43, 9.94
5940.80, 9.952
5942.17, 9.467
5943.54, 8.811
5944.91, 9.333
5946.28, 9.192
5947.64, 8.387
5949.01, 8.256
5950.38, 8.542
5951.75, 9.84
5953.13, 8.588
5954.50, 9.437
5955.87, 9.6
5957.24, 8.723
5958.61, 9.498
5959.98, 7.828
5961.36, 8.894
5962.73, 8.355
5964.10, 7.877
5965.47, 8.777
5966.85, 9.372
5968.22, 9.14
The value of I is 1.3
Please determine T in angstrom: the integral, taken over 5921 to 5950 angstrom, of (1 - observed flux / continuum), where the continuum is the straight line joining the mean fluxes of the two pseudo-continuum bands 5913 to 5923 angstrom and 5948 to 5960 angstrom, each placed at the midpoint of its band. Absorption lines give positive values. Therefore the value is -1.1 angstrom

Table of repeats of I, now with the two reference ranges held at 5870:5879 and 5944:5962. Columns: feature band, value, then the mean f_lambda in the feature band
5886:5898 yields 2.2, 7.48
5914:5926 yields 0.0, 9.06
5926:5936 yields -0.5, 9.48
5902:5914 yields 0.4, 8.82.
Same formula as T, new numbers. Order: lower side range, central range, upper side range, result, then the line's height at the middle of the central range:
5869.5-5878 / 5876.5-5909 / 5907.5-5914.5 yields 3.5 angstrom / 9.15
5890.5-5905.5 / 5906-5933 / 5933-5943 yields -0.9 angstrom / 8.81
